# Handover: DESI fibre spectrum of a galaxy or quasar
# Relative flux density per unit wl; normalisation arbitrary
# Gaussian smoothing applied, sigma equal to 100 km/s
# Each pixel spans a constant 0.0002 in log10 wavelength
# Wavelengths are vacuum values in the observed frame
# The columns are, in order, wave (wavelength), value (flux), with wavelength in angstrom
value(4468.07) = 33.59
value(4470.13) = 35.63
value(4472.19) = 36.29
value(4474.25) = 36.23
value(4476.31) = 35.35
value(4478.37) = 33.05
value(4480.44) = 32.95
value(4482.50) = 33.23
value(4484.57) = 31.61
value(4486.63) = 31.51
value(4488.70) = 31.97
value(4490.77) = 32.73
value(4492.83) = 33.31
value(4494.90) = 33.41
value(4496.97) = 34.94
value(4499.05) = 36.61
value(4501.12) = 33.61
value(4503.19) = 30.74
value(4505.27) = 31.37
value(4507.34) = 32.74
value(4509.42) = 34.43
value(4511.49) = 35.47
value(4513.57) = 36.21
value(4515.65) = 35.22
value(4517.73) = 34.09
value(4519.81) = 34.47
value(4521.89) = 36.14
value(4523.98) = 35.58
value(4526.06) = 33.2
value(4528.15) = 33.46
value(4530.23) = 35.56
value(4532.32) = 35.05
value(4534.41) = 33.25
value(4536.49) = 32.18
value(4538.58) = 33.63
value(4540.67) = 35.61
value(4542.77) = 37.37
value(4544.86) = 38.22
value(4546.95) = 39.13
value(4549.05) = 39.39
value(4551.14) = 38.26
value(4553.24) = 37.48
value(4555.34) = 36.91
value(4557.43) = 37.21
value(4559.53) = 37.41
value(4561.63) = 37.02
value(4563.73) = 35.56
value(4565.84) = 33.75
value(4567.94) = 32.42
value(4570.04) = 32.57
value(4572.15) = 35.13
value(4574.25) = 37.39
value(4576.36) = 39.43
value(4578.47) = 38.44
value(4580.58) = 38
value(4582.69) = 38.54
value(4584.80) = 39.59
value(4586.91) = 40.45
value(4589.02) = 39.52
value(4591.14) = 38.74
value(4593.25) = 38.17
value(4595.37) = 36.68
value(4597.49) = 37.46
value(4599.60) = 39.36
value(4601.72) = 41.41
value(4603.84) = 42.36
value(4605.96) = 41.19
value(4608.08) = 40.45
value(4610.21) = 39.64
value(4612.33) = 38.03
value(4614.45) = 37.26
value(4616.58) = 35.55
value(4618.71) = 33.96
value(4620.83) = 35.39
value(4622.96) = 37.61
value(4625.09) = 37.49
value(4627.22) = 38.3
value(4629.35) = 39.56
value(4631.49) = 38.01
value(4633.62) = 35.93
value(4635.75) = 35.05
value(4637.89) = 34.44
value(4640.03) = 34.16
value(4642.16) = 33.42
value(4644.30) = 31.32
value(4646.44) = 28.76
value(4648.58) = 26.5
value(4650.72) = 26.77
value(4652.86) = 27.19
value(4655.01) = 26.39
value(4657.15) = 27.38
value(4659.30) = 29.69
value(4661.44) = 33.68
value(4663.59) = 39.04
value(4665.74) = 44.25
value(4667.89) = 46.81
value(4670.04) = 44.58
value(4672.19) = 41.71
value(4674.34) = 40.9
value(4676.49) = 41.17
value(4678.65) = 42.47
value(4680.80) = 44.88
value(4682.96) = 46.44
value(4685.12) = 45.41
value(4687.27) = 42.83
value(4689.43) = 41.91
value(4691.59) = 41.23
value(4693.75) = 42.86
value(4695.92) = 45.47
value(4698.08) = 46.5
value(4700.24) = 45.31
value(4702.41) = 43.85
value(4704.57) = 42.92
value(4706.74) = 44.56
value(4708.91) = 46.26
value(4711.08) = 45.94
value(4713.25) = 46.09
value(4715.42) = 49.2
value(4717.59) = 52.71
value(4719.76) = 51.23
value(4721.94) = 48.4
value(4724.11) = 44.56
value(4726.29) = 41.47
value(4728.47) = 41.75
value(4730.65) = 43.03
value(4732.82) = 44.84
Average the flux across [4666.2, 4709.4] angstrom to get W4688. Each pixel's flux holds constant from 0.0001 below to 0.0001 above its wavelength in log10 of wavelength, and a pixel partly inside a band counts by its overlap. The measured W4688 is 43.9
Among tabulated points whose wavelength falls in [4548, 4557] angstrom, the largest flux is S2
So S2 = 39.39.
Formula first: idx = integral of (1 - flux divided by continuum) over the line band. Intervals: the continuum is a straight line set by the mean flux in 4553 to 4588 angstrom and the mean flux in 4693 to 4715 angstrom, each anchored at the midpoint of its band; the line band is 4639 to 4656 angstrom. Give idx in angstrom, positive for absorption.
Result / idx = 5.0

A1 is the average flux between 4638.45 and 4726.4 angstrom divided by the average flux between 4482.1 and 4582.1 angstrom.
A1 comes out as 1.16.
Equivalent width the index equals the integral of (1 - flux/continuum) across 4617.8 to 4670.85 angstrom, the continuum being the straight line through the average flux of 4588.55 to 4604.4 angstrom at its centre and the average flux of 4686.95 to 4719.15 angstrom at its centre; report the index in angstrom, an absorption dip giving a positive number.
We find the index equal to 9.2 angstrom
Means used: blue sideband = 39.1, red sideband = 45.3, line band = 34.6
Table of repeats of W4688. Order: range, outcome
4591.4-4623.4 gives 38.3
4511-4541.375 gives 34.6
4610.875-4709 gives 38.3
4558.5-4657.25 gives 36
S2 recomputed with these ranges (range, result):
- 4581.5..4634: 42.36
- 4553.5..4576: 37.41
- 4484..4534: 36.61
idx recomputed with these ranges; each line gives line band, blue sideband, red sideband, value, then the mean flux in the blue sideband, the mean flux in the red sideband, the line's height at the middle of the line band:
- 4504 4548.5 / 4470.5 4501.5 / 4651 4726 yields 0.8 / 33.8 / 42.3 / 35.5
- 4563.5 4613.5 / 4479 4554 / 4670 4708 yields 0.3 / 34.5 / 43.6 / 38.3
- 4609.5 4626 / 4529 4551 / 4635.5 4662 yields -2.6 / 36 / 30.2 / 31.8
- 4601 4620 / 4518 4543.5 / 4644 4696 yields -1.2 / 34.6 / 38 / 36.5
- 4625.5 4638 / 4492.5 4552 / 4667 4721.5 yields 1.3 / 34.9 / 45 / 41.3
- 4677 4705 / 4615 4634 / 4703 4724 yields 0.4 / 36.9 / 47.3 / 44.7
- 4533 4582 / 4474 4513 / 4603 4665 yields -3.4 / 33.4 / 34.6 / 34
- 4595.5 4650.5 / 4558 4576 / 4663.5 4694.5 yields 4.0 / 35.4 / 43.2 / 39.3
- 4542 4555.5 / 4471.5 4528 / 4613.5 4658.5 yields -1.8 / 33.9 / 33.3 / 33.7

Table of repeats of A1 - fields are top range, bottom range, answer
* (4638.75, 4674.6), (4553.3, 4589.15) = 0.92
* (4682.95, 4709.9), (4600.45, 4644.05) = 1.18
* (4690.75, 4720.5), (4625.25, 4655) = 1.40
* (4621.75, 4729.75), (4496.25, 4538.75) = 1.17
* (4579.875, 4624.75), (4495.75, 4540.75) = 1.13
